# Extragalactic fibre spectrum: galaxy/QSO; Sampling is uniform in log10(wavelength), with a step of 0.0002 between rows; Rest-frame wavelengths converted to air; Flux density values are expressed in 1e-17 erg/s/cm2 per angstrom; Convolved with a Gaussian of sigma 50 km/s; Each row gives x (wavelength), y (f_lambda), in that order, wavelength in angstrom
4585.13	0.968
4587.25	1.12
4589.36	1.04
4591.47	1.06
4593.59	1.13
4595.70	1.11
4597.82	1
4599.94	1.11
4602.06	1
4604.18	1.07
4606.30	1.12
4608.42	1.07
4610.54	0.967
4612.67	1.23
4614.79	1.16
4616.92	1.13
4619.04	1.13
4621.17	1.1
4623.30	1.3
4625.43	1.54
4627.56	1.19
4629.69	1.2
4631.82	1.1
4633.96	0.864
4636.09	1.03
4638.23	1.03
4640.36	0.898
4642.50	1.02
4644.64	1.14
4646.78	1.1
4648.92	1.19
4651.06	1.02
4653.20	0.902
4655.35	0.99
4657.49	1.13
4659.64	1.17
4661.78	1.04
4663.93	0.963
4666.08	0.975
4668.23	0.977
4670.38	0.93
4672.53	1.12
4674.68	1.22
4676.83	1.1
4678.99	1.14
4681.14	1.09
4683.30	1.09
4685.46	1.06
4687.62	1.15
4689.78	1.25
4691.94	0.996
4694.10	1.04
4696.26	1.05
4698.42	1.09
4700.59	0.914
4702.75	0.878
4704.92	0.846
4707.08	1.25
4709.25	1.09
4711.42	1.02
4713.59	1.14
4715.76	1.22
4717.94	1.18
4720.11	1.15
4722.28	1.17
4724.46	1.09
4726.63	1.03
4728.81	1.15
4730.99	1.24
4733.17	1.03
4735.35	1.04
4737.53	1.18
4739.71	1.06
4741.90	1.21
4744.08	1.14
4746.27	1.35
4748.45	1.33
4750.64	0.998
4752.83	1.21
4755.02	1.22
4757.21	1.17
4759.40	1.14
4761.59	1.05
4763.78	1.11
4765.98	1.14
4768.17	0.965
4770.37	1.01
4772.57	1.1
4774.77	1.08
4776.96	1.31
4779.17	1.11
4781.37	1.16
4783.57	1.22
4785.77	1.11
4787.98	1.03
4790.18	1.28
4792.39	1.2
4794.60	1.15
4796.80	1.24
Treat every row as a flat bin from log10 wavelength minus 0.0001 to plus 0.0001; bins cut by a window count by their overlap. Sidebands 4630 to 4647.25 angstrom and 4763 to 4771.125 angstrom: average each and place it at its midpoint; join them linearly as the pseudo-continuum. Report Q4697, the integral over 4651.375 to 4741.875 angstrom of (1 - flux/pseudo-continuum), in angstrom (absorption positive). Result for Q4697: -3.28 angstrom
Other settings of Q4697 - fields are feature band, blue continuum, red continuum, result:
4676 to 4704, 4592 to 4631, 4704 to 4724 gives 1.53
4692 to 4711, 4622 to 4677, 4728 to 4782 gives 1.57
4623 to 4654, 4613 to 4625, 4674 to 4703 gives 1.62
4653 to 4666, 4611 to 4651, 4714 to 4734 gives 1.07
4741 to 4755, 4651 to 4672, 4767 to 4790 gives -1.52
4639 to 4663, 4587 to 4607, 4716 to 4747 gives 1.05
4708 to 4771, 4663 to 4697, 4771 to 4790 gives -1.06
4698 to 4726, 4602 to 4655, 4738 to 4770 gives 1.30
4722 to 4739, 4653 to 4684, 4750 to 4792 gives -0.16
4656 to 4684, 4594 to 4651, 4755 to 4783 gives 0.99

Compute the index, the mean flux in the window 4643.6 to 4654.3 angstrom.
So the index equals 1.07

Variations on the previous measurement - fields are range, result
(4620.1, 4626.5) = 1.31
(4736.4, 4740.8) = 1.12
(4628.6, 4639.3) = 1.05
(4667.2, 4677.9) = 1.07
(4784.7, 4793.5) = 1.15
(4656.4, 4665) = 1.08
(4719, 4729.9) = 1.12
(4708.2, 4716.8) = 1.12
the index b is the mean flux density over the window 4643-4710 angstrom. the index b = 1.06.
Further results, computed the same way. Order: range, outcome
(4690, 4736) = 1.08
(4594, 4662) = 1.1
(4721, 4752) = 1.14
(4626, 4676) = 1.06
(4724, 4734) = 1.11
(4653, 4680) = 1.06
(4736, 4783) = 1.14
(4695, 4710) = 1.02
